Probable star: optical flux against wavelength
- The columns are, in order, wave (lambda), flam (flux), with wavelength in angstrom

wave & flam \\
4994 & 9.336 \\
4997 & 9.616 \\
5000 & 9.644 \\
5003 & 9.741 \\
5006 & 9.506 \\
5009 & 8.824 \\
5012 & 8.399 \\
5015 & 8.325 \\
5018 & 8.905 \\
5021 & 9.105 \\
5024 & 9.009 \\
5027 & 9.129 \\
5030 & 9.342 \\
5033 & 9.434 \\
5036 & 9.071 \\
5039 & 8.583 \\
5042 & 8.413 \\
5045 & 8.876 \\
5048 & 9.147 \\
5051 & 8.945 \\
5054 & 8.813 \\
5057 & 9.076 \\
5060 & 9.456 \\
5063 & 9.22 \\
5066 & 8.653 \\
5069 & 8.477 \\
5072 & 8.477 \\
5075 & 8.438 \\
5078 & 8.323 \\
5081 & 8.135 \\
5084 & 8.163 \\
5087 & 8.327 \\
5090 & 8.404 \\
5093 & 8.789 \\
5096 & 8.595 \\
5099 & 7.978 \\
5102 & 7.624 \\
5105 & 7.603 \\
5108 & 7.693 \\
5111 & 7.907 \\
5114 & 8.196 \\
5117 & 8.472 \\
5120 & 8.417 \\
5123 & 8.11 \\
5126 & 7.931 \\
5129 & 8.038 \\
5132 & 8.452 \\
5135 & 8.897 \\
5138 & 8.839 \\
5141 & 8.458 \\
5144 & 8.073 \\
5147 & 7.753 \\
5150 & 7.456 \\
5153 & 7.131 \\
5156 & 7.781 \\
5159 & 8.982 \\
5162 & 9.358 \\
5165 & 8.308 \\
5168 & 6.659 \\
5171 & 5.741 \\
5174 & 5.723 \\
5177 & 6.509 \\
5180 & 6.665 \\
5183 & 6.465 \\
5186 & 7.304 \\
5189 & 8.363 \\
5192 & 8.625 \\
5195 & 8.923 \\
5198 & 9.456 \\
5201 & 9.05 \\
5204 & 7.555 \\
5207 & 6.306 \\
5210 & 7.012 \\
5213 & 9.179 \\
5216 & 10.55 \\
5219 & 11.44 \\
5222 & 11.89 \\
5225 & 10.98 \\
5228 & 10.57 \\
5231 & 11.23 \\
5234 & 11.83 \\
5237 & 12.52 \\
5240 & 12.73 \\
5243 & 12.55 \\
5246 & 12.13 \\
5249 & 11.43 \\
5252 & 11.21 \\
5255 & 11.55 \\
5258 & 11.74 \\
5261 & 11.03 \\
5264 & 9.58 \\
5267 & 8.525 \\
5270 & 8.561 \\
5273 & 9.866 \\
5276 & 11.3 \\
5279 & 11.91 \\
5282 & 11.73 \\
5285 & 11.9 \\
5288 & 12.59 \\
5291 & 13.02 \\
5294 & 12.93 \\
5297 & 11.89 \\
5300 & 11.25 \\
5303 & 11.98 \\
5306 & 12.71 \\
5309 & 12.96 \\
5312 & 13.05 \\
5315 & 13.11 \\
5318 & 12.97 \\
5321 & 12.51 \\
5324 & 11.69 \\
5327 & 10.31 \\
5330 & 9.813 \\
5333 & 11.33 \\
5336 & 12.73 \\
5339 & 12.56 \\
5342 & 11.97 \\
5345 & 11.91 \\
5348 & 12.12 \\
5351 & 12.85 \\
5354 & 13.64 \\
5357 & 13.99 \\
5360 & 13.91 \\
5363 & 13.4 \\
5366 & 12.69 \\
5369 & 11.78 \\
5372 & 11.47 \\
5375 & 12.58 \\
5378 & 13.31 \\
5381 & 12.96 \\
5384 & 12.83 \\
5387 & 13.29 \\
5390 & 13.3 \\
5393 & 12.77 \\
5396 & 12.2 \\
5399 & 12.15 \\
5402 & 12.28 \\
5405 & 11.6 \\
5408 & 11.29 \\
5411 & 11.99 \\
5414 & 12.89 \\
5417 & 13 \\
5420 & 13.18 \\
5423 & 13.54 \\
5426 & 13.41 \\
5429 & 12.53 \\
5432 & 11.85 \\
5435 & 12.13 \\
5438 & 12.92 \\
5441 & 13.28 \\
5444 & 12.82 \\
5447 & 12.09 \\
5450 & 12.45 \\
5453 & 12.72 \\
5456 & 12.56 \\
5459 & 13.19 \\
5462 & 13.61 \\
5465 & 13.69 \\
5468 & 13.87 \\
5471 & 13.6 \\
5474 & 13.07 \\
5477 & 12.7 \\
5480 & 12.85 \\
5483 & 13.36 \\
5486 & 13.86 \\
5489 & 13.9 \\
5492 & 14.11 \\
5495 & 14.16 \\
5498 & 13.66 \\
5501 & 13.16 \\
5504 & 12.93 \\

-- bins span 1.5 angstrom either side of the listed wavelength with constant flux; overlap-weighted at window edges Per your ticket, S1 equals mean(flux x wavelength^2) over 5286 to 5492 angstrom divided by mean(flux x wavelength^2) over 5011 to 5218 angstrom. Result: 1.70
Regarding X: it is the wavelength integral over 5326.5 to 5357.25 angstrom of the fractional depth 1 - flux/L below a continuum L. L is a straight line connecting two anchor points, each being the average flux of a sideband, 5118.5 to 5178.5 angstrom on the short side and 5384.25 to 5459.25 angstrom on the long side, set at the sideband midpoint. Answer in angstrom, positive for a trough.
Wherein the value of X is -2.4 angstrom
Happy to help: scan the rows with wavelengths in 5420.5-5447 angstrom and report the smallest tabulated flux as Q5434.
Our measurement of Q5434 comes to 11.85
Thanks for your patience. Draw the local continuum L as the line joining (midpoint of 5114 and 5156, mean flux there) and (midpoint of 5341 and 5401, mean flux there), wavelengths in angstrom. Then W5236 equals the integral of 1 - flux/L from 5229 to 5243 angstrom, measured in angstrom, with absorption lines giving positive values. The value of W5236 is -2.7 angstrom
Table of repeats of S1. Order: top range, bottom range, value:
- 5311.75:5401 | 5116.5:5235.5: 1.58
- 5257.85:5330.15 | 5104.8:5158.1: 1.53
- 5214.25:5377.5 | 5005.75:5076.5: 1.47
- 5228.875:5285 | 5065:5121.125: 1.45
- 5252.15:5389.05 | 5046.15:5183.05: 1.61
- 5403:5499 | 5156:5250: 1.55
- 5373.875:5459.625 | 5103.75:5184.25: 1.81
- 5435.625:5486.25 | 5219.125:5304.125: 1.23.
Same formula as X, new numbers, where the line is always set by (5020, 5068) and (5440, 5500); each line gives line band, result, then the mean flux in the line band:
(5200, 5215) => 3.9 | 7.87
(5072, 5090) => 2.1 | 8.3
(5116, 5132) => 2.6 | 8.21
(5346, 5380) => -1.9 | 12.9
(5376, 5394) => -0.9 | 13.1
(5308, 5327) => -1.2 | 12.5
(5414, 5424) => -0.3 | 13.2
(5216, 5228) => -0.5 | 11.2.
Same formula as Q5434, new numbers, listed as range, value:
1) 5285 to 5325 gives 11.25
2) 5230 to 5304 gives 8.525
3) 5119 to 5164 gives 7.131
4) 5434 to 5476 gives 12.09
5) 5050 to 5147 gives 7.603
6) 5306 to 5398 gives 9.813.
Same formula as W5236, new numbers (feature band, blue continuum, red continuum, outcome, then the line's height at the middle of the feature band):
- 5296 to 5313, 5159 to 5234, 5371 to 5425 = -2.5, 10.7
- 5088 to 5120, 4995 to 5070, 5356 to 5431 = 5.3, 9.76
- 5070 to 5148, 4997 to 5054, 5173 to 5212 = 0.6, 8.31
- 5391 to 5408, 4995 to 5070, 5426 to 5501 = 0.5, 12.5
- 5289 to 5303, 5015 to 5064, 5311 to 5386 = -0.4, 11.9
